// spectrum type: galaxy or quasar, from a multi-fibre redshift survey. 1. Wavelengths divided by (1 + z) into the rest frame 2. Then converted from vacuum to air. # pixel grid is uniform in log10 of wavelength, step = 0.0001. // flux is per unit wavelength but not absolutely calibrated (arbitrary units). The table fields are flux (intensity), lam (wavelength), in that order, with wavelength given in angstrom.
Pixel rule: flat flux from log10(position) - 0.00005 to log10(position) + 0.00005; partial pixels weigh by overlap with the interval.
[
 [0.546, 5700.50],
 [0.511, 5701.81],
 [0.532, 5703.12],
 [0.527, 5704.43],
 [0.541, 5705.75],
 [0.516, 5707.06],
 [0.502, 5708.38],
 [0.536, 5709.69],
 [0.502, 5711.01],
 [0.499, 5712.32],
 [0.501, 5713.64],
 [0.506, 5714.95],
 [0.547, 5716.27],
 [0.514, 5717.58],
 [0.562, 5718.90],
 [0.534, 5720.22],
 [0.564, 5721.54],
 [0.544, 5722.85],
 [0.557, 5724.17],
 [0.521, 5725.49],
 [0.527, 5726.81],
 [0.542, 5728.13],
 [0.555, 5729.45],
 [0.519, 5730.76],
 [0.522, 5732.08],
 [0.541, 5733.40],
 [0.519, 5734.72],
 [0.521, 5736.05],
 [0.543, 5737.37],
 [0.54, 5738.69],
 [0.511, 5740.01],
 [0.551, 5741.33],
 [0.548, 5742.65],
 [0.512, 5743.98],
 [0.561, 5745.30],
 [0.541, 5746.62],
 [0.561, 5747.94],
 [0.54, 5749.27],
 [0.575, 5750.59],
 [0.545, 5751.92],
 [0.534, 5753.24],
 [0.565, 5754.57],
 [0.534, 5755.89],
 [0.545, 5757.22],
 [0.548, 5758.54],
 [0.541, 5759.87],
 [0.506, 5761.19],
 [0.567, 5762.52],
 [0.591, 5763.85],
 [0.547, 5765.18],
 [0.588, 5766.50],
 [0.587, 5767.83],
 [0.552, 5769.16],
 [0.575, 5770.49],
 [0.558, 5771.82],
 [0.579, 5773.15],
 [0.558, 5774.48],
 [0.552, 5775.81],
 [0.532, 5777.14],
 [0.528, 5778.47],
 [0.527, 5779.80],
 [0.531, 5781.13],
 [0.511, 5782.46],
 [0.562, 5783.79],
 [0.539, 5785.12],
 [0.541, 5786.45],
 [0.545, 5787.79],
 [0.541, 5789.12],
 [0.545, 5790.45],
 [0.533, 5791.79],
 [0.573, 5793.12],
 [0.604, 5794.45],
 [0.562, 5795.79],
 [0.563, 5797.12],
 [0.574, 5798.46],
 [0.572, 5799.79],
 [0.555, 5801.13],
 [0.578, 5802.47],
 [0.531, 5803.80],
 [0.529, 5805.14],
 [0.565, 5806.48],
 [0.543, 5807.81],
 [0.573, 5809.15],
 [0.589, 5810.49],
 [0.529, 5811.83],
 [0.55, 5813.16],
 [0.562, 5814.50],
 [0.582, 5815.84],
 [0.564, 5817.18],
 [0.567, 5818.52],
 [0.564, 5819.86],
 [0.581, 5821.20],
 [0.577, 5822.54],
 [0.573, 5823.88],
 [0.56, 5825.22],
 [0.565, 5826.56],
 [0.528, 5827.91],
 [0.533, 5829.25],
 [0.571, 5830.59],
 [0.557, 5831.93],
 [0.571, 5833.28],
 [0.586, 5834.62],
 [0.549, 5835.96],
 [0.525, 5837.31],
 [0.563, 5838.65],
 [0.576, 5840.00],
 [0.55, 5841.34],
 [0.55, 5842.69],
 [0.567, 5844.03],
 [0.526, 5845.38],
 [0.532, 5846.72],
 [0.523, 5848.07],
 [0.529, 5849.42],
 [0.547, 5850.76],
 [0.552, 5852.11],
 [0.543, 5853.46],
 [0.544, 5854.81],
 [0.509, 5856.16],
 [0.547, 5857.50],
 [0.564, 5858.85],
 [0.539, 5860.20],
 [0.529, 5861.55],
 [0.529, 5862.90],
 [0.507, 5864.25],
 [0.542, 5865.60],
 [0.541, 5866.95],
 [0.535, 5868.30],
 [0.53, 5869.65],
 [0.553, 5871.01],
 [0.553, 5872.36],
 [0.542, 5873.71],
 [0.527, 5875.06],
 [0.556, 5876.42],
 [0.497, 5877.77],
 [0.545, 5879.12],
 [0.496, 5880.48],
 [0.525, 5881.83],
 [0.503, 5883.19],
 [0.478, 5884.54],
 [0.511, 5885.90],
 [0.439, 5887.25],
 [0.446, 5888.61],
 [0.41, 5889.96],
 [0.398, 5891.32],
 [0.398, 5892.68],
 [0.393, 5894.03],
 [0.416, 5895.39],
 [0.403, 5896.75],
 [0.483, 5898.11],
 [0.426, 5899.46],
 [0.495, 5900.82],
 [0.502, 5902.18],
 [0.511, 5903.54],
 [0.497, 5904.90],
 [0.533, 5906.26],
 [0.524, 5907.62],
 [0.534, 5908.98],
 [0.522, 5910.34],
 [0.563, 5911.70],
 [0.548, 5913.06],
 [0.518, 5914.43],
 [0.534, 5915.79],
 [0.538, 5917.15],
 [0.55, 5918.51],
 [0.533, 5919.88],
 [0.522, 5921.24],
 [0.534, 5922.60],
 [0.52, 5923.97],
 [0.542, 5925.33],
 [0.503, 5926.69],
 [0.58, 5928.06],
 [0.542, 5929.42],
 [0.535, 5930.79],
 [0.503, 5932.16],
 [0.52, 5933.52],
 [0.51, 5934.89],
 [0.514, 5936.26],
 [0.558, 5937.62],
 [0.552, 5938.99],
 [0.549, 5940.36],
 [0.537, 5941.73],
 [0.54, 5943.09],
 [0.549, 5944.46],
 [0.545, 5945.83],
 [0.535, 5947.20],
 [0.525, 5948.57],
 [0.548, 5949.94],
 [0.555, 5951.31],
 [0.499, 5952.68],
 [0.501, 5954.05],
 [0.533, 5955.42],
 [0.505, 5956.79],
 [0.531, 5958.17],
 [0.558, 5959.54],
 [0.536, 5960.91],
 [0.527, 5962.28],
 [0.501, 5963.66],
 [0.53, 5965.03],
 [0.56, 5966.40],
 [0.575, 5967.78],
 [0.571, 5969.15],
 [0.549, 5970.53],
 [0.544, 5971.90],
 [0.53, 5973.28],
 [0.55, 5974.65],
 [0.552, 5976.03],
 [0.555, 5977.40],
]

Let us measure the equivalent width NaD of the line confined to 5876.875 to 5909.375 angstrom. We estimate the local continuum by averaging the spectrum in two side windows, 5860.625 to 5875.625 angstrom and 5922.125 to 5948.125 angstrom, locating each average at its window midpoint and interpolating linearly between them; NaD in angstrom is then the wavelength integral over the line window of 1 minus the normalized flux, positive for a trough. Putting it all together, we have 3.8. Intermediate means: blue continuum 0.535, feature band 0.474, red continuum 0.535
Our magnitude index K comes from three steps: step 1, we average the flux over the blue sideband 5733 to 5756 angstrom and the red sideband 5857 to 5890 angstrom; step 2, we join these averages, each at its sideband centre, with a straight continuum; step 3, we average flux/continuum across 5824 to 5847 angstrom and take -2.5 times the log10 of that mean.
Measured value -0.057 mag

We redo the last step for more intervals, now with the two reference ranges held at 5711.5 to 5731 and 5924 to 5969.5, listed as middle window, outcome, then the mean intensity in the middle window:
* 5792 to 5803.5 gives -0.07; 0.57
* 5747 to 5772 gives -0.04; 0.555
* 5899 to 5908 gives 0.07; 0.499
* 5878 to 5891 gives 0.11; 0.482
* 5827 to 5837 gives -0.04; 0.555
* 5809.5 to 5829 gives -0.06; 0.563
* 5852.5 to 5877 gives -0.01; 0.538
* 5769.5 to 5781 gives -0.03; 0.55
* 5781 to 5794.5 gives -0.03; 0.546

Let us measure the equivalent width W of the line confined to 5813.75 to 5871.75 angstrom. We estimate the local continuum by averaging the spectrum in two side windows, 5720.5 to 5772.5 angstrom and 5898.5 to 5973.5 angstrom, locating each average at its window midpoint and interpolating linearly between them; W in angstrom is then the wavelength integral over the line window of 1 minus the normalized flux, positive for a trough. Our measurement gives -1.2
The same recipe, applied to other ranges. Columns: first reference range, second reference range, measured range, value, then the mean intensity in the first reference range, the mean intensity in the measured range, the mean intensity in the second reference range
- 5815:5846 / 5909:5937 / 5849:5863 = 0.3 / 0.56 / 0.54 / 0.532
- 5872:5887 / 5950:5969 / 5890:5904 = 2.2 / 0.518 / 0.44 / 0.533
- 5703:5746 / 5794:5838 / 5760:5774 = -0.5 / 0.531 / 0.564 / 0.561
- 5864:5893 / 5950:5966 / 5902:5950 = -1.5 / 0.503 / 0.533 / 0.527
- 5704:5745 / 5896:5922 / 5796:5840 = -3.3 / 0.53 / 0.561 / 0.512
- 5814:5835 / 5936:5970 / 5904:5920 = 0.4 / 0.565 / 0.532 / 0.538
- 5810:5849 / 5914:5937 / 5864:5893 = 2.2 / 0.557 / 0.503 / 0.53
